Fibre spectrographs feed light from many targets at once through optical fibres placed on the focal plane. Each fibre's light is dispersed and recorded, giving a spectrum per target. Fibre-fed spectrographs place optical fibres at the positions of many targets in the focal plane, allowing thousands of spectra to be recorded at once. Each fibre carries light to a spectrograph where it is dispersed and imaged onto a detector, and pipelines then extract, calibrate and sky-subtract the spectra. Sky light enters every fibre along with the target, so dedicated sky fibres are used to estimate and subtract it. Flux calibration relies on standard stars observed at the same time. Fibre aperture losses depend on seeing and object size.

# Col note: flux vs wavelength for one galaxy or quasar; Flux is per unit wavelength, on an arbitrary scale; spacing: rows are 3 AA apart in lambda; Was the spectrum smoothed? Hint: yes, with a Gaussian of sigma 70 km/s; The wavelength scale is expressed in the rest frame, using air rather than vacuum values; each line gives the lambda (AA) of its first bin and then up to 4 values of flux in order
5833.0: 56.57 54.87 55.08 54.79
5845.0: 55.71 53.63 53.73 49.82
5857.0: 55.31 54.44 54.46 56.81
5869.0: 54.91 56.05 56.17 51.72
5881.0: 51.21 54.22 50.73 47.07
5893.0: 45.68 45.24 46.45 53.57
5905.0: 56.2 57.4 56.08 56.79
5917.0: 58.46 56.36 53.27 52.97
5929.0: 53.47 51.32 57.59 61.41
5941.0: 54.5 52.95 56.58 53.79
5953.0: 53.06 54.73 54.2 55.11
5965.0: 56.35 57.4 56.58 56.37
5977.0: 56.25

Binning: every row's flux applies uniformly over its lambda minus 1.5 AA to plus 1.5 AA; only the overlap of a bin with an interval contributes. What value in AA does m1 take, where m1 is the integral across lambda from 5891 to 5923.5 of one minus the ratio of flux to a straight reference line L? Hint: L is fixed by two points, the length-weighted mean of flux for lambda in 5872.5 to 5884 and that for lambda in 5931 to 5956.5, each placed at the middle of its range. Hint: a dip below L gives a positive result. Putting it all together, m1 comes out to 0.7 AA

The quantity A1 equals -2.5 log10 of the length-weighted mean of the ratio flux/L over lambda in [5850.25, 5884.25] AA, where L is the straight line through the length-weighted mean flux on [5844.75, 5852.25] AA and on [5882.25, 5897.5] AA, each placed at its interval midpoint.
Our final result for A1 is -0.05 mag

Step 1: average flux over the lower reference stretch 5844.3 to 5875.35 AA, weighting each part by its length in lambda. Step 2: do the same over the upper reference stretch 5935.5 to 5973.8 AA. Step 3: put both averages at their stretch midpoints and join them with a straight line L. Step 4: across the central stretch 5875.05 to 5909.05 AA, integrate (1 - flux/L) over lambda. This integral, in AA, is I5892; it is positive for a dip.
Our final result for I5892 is 2.43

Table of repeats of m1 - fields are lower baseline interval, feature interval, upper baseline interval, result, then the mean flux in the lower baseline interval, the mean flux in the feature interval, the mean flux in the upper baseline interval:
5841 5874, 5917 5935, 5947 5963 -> 0.06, 54.5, 54.2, 54.4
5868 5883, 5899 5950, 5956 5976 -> -0.19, 54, 55.2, 55.9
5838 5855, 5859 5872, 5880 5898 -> -0.92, 53.9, 55.3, 48.9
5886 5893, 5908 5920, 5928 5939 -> -1.07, 48.1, 57.1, 55.8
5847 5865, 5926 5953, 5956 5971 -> 0.16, 53.7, 55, 55.7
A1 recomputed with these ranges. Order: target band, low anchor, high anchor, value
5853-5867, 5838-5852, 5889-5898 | -0.048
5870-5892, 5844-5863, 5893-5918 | 0.023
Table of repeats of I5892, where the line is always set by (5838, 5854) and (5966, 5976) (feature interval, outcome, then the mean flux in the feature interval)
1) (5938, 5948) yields 0.10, 55.6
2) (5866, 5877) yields -0.21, 55.7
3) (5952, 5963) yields 0.42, 54.3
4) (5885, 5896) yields 1.46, 47.8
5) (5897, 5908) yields 0.56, 52.5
